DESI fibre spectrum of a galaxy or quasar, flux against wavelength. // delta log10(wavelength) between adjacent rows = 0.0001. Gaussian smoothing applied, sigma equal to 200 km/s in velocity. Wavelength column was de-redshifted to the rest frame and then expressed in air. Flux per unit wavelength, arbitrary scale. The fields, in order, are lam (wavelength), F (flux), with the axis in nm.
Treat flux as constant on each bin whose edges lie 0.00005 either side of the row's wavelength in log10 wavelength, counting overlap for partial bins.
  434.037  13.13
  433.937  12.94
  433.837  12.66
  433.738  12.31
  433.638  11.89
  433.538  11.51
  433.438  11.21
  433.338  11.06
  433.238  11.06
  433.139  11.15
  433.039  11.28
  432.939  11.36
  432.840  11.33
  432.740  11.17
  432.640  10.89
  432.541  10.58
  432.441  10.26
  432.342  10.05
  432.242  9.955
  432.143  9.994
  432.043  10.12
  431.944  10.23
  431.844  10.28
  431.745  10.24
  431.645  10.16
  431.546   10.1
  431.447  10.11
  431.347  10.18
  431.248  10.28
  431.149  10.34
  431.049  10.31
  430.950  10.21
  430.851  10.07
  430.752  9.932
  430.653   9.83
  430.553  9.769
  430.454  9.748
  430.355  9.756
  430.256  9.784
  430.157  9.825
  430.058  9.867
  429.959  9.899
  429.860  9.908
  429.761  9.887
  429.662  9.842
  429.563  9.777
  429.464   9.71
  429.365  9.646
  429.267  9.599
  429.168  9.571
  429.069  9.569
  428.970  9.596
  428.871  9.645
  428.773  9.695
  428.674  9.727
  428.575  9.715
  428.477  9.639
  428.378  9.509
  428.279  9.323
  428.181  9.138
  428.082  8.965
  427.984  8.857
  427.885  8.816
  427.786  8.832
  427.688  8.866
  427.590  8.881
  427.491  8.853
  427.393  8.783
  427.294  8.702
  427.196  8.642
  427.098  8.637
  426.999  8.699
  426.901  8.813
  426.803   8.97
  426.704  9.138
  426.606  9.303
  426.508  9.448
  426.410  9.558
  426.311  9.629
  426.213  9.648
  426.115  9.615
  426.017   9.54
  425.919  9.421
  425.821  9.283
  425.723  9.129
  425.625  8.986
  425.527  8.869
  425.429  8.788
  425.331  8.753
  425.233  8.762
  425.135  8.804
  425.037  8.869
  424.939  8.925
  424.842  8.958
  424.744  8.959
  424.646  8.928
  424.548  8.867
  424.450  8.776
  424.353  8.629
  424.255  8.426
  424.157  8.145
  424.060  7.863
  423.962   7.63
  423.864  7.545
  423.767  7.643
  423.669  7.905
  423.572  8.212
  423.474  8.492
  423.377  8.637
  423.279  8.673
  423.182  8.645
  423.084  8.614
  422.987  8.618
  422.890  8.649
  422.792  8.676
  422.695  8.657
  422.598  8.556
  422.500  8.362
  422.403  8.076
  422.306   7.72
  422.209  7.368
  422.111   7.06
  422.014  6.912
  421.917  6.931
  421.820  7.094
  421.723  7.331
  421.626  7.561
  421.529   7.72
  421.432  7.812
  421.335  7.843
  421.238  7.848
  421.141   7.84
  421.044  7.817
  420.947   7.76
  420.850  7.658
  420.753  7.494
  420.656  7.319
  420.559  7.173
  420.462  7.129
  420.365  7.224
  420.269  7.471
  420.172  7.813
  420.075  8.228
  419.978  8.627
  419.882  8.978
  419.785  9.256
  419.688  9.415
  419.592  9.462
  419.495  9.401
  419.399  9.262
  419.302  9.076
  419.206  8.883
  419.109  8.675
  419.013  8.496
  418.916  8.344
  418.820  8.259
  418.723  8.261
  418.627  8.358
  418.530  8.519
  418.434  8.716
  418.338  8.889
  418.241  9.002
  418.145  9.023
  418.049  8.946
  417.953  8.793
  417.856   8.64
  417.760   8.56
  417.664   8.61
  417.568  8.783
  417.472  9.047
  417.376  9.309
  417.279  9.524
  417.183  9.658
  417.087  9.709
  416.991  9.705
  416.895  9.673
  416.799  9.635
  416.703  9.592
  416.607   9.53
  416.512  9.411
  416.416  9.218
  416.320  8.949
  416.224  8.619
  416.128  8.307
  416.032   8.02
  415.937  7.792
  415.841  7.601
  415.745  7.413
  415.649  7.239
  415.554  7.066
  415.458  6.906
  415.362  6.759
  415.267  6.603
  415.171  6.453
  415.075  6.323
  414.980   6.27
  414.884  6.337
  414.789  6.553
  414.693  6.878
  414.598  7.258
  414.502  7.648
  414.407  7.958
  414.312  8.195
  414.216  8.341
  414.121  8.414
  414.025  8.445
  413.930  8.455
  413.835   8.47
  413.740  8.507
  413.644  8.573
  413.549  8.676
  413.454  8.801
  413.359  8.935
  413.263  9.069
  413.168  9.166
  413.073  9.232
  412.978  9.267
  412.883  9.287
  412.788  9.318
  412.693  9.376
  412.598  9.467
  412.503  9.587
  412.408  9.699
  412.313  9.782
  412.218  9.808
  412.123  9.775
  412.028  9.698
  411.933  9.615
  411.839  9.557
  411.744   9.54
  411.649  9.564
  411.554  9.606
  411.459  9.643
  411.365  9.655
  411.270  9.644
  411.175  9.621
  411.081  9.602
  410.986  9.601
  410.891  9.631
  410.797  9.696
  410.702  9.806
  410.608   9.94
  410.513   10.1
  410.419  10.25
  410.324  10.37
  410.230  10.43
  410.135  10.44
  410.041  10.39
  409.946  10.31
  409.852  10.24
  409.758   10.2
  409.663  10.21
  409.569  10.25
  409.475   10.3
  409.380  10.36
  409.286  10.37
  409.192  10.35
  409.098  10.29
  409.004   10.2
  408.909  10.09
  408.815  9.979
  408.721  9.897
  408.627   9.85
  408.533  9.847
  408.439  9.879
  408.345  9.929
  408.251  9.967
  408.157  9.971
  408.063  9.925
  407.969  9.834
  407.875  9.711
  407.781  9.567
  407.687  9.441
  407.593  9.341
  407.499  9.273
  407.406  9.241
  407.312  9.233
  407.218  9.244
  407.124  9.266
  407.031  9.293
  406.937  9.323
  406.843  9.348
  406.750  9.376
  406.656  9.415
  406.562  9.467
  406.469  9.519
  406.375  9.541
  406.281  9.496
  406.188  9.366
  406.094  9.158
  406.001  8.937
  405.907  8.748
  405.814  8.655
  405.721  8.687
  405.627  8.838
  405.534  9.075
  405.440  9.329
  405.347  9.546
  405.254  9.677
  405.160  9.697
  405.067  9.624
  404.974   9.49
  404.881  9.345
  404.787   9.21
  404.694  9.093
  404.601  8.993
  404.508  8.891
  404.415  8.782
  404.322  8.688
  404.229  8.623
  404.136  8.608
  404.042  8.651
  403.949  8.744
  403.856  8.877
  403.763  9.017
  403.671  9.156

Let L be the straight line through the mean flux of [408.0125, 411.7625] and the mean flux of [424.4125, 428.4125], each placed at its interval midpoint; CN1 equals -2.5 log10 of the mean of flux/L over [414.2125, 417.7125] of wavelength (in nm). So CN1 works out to 0.18 mag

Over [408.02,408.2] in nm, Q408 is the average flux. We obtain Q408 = 9.95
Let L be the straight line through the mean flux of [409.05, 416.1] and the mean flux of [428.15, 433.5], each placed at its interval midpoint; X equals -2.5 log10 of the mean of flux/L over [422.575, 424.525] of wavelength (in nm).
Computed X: 0.16 mag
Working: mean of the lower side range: 8.95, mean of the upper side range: 10.1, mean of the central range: 8.36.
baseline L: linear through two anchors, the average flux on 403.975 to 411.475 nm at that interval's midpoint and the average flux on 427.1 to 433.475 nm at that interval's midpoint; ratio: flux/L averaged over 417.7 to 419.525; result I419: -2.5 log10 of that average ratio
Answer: 0.12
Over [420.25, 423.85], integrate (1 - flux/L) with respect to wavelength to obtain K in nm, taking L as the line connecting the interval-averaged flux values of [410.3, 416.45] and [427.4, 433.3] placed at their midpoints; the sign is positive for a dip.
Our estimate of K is 0.564 nm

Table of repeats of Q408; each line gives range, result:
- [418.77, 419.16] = 8.43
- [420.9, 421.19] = 7.8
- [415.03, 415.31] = 6.44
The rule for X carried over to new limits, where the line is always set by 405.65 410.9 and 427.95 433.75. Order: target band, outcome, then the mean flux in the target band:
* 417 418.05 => 0.10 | 9.08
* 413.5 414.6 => 0.19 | 8.29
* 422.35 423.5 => 0.17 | 8.56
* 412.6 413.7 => 0.09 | 9.07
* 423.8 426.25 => 0.14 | 8.8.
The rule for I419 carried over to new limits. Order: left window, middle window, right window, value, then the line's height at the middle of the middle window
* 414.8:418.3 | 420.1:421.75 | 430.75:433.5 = 0.180 mag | 8.95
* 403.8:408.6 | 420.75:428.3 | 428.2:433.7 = 0.171 mag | 9.95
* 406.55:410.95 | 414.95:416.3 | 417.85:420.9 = 0.223 mag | 8.96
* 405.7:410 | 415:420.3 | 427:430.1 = 0.116 mag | 9.52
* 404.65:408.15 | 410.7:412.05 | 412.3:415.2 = -0.114 mag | 8.66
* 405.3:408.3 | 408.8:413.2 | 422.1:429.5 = -0.070 mag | 9.24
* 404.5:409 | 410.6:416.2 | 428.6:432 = 0.120 mag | 9.57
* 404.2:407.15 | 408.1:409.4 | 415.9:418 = -0.102 mag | 9.17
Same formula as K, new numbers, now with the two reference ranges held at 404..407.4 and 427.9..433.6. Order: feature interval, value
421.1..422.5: 0.319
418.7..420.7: 0.261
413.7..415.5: 0.396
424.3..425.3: 0.104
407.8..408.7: -0.059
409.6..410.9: -0.114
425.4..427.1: 0.122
